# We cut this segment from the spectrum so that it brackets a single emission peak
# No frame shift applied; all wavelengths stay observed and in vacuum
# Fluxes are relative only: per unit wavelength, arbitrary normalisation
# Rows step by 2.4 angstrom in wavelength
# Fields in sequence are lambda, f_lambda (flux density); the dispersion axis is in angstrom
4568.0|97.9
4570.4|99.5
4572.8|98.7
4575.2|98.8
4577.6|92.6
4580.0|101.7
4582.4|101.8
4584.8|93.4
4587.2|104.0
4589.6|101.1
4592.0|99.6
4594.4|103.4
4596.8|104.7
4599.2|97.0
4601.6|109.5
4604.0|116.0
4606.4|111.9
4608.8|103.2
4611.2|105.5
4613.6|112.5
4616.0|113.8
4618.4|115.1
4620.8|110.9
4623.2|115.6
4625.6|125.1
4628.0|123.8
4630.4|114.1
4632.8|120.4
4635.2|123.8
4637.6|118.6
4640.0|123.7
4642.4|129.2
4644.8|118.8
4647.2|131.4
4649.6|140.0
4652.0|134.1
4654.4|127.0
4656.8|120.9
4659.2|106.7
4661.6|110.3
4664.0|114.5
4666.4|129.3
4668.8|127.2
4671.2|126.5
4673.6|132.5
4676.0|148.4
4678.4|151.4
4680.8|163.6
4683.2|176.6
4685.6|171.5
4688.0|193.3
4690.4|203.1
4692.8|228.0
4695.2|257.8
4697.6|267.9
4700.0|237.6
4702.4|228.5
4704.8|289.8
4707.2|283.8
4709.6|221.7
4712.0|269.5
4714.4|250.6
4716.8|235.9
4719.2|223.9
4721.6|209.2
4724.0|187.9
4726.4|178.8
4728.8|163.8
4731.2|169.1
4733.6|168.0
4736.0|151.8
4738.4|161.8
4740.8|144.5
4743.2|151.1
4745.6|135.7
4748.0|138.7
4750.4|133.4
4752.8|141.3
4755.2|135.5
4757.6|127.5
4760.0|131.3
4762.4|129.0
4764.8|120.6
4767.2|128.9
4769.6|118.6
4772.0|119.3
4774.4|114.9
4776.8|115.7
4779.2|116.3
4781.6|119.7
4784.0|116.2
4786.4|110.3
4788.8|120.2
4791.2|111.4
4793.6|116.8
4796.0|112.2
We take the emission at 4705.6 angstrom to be C IV 1549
